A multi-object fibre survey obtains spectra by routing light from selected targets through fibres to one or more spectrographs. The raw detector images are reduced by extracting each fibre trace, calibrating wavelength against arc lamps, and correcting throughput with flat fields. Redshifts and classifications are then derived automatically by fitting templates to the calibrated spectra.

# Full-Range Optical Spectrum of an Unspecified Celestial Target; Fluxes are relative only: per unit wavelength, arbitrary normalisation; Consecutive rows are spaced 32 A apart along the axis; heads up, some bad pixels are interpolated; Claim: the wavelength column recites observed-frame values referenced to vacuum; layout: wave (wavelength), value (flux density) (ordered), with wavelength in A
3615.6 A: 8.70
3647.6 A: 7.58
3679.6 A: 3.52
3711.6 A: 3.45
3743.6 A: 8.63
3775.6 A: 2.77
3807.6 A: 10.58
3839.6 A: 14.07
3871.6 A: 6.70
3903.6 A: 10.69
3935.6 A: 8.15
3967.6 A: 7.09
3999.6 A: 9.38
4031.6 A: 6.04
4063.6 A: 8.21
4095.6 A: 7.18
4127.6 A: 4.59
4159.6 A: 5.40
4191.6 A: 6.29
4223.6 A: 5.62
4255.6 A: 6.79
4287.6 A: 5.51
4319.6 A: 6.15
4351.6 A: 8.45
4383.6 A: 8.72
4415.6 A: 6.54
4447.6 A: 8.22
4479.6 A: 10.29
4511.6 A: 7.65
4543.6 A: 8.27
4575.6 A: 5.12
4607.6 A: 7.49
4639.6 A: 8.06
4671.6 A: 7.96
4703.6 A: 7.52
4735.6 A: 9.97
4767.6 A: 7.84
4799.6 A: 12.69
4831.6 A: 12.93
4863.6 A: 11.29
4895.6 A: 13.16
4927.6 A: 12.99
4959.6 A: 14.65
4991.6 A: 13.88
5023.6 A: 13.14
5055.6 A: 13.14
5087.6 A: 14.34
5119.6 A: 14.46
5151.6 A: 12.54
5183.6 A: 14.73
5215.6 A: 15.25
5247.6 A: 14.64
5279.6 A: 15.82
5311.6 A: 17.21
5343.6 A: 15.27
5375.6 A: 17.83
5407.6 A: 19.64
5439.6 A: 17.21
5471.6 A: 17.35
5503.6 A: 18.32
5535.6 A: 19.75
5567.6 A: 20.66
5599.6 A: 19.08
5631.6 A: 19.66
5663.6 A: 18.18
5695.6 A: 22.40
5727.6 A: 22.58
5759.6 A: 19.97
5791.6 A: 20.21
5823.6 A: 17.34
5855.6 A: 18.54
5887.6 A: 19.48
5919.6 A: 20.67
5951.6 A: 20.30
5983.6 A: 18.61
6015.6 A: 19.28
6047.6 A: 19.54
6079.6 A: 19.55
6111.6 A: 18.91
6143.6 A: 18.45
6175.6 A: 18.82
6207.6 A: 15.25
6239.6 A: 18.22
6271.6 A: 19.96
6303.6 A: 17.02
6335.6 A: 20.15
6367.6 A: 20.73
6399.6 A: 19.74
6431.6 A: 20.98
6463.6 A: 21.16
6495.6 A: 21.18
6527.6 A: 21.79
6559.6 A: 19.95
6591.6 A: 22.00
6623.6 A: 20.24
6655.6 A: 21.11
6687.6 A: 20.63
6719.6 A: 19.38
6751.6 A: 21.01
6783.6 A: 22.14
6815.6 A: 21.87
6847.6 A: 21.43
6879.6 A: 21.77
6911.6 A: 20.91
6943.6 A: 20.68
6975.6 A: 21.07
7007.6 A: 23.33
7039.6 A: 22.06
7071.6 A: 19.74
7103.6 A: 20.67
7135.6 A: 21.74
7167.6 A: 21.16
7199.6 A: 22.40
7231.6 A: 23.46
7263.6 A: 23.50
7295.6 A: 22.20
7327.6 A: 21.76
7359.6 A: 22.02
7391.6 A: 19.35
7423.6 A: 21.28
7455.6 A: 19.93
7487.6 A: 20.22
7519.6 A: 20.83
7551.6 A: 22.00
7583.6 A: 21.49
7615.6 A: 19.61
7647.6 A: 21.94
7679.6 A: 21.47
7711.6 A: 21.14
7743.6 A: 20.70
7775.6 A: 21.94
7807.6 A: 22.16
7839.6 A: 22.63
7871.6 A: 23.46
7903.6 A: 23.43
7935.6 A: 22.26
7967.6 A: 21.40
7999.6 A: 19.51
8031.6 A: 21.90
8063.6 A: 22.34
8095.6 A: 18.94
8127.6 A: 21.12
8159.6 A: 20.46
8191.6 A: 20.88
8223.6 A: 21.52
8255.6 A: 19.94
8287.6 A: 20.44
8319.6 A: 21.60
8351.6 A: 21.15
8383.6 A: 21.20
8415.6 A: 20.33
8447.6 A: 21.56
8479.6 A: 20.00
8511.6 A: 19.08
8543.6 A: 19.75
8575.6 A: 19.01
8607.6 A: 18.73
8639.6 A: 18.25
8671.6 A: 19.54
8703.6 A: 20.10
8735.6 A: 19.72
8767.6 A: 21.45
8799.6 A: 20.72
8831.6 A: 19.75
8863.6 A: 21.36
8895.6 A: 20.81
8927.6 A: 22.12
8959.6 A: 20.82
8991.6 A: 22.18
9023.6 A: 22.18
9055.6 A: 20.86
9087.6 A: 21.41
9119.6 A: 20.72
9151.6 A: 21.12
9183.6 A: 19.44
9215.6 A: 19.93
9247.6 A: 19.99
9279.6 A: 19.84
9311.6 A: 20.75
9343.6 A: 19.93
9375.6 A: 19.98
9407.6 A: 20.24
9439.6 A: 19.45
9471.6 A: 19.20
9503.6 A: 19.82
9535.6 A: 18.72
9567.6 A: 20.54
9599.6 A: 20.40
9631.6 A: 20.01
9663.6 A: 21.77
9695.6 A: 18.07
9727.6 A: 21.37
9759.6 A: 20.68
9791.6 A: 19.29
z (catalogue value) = 0.20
